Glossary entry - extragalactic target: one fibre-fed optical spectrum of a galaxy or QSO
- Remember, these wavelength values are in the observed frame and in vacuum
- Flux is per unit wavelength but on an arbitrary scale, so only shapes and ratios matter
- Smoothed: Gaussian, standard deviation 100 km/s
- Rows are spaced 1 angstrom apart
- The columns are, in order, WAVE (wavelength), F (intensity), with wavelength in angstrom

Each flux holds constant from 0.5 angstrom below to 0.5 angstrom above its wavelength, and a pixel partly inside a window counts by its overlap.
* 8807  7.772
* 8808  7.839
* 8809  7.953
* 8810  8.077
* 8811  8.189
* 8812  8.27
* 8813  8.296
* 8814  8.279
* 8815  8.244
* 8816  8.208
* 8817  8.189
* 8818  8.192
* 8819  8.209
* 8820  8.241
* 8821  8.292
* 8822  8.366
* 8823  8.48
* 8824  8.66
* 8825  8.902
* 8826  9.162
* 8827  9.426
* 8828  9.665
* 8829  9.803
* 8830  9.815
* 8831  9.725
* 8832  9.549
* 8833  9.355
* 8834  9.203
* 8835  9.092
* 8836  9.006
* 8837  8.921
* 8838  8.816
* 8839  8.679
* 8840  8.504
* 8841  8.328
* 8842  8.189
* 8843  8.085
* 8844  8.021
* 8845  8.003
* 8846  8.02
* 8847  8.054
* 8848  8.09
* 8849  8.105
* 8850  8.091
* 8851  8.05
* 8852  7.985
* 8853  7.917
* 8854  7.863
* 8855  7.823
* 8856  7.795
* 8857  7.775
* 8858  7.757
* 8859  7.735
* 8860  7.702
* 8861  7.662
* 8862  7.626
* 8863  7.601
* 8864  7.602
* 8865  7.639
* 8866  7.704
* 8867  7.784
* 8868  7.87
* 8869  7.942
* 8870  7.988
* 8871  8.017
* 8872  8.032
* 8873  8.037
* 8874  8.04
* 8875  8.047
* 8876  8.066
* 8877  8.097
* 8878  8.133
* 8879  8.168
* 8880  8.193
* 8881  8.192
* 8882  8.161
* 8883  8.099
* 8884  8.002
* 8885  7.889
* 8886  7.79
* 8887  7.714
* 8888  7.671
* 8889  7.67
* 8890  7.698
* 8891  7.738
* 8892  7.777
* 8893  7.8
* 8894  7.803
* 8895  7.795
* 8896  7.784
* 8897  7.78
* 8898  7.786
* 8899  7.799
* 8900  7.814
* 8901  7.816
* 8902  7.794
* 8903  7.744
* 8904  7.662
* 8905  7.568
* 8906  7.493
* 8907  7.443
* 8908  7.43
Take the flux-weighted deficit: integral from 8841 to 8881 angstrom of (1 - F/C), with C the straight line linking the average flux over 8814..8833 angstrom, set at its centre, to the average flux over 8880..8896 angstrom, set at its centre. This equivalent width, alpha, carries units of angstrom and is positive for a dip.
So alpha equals 1.59 angstrom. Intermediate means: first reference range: 8.84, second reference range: 7.86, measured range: 7.94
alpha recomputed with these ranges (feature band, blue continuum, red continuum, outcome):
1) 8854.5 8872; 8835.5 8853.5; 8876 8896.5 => 0.7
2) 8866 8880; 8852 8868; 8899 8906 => -0.5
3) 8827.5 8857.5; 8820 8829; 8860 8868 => -0.7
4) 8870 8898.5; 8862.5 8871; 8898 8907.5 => -0.7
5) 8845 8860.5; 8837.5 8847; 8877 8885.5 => 0.6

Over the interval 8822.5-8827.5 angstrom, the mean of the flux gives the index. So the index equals 8.93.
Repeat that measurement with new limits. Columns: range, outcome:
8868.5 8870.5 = 7.96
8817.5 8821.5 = 8.23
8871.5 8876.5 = 8.04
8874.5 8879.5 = 8.1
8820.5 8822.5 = 8.33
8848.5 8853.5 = 8.03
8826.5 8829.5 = 9.63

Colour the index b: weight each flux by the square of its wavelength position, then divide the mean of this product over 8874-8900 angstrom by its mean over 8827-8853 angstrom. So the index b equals 0.92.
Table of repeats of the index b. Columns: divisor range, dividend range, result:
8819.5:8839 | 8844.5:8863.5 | 0.87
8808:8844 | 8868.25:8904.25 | 0.92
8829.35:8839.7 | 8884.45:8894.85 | 0.85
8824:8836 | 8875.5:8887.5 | 0.87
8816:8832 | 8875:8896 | 0.91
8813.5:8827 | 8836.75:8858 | 0.97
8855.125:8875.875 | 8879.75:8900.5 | 1.01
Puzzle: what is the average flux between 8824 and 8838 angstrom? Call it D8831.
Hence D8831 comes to 9.31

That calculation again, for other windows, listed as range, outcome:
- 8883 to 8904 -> 7.79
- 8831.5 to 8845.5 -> 8.7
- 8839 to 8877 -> 7.95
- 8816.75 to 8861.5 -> 8.47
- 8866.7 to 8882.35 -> 8.05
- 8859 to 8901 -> 7.87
